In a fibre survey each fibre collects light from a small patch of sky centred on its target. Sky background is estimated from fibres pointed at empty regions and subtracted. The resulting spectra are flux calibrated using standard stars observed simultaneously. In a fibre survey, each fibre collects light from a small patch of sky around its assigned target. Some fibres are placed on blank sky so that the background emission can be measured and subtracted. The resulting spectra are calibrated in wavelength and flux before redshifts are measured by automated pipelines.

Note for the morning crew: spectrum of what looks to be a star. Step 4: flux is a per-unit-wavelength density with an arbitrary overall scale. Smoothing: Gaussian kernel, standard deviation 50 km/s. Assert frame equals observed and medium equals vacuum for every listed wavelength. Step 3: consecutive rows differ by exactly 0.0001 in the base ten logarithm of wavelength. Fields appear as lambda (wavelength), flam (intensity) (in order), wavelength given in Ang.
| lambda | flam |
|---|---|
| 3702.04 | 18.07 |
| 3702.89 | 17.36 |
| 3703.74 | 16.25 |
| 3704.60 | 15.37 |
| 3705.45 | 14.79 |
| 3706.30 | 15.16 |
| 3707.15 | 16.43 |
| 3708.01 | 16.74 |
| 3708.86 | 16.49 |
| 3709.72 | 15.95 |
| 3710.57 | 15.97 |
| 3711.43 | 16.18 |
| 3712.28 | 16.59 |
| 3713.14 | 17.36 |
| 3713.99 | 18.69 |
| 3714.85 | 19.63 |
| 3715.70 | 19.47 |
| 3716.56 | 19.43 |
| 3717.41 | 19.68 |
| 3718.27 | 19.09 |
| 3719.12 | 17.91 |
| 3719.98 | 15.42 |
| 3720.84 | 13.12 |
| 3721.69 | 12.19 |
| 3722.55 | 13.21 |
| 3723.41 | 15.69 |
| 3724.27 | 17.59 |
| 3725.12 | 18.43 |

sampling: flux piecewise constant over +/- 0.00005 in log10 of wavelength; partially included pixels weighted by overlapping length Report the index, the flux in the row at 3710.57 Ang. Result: 15.97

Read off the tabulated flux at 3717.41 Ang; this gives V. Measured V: 19.68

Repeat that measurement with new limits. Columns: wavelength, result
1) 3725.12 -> 18.43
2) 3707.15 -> 16.43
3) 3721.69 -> 12.19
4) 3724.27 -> 17.59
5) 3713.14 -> 17.36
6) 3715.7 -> 19.47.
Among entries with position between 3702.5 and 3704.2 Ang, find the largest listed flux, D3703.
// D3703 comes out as 17.36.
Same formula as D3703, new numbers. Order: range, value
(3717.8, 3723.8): 19.09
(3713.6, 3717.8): 19.68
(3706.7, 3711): 16.74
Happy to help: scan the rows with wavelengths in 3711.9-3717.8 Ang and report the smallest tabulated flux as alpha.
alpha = 16.59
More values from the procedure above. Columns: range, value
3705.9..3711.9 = 15.16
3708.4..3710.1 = 15.95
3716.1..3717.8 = 19.43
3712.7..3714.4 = 17.36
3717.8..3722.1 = 12.19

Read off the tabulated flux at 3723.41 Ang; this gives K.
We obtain 15.69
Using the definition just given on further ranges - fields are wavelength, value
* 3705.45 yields 14.79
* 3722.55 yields 13.21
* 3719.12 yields 17.91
